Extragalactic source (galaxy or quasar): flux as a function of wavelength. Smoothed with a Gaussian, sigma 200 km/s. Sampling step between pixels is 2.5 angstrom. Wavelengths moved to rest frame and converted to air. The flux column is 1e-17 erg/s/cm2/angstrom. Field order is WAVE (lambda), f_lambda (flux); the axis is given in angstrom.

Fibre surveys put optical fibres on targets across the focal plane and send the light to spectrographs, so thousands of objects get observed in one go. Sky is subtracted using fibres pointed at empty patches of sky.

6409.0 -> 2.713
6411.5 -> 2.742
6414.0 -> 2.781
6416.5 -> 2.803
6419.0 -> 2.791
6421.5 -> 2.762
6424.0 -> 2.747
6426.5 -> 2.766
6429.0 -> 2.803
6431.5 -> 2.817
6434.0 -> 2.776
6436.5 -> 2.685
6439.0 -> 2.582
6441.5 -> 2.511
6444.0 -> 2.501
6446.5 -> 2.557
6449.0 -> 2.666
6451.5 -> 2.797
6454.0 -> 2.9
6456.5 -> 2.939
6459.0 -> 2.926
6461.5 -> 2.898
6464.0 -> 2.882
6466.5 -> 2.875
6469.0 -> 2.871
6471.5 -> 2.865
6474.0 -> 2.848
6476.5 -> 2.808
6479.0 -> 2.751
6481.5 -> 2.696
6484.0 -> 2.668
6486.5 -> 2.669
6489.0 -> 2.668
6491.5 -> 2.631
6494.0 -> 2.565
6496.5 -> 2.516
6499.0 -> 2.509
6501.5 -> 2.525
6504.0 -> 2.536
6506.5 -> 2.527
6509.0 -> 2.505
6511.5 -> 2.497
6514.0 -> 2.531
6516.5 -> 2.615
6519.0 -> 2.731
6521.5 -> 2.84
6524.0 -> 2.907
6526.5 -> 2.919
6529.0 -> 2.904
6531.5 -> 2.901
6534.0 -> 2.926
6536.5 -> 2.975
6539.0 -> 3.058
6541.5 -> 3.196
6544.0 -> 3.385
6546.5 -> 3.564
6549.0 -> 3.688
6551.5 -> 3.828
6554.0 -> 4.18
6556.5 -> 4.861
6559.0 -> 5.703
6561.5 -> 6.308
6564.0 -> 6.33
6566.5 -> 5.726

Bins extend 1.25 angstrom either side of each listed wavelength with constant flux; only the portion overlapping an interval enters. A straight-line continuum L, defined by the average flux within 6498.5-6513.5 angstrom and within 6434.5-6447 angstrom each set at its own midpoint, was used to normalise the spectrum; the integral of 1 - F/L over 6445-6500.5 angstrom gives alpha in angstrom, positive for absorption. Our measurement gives -4.3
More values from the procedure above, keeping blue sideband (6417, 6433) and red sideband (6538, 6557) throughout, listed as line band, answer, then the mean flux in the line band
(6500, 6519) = 4.8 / 2.55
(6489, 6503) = 3.2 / 2.56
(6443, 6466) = 1.6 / 2.79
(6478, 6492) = 2.4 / 2.68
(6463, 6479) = 1.4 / 2.85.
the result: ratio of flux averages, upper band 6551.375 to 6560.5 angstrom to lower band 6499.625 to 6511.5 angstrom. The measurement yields 1.90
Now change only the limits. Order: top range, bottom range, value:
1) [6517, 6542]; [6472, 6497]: 1.08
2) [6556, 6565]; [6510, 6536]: 2.11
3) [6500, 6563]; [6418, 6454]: 1.23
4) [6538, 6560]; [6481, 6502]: 1.51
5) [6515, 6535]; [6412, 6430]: 1.02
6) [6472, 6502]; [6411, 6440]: 0.97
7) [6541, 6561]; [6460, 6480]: 1.46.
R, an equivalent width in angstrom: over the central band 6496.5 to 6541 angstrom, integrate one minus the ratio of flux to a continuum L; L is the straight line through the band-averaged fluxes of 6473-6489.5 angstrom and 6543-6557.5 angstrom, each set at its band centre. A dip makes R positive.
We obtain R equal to 8.5 angstrom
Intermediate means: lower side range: 2.73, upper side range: 3.91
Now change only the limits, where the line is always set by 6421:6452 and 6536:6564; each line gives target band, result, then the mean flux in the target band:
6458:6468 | 0.47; 2.89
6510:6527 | 4.83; 2.71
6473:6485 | 1.83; 2.75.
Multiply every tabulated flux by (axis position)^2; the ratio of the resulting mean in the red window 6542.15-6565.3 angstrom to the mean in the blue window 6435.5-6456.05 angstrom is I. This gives 1.79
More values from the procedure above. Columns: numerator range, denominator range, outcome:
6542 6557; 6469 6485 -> 1.41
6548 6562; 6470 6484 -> 1.73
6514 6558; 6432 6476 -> 1.21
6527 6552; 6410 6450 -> 1.23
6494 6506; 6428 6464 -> 0.94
